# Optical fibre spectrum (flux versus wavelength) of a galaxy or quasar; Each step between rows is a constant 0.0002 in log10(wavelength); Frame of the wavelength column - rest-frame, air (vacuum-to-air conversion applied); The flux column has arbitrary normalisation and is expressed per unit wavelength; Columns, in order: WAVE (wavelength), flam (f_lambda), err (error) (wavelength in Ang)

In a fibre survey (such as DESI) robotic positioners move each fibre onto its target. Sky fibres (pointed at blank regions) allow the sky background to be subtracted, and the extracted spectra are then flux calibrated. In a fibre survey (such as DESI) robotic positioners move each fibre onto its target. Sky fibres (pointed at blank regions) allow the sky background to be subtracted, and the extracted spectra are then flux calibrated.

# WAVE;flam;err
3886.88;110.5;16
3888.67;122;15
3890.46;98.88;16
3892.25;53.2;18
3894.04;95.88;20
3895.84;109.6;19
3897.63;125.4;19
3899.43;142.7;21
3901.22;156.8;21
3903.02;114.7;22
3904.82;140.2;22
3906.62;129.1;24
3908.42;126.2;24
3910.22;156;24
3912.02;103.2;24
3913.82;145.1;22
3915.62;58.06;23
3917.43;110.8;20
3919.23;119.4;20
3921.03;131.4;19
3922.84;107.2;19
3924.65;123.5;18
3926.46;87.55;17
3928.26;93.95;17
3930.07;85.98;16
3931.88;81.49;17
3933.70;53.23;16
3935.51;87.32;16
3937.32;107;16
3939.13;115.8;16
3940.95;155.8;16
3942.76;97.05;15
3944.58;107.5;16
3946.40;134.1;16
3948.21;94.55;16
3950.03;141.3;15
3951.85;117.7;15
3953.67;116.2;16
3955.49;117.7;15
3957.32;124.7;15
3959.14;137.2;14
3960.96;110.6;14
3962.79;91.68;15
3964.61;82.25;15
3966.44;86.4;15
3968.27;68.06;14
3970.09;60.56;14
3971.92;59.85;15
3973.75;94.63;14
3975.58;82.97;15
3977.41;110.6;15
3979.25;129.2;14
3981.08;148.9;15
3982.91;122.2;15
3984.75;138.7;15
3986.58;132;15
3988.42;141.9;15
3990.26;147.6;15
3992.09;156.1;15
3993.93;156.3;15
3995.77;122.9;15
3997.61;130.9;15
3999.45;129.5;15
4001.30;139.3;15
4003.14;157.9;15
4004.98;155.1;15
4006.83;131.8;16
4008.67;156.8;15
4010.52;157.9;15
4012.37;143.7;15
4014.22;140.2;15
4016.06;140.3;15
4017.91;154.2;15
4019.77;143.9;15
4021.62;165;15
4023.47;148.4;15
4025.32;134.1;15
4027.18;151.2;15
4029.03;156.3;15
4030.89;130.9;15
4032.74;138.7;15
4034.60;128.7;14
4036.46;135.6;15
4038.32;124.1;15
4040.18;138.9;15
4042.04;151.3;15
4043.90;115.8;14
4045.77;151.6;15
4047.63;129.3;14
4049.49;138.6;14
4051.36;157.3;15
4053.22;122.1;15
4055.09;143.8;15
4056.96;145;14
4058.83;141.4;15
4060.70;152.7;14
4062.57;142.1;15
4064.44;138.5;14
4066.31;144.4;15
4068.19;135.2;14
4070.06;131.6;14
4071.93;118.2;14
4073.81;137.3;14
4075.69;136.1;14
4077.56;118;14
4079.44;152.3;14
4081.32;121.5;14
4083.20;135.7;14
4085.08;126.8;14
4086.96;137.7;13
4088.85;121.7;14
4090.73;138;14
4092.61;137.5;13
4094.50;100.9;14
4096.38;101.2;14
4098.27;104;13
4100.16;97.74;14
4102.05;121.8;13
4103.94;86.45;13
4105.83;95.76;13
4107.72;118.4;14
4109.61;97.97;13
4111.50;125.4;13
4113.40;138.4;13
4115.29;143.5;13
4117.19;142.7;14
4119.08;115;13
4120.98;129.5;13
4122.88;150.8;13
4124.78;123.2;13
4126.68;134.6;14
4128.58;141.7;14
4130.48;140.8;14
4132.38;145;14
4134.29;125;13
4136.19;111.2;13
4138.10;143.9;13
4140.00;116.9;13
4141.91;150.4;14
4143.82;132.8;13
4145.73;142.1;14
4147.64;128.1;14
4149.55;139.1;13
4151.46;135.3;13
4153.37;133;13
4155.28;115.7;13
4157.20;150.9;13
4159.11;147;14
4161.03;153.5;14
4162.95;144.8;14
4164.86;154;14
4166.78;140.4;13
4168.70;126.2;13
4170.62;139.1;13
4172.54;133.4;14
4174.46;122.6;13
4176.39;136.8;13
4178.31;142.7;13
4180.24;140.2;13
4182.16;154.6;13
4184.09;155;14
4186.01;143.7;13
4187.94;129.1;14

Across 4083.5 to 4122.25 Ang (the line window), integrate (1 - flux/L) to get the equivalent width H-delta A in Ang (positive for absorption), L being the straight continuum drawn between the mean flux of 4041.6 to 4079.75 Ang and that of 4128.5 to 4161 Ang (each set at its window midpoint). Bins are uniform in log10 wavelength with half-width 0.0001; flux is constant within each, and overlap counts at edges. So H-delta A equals 4.9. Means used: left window 138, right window 136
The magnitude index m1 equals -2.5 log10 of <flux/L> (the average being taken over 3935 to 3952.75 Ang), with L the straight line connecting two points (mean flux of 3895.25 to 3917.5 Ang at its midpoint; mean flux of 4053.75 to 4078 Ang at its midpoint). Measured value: 0.10 mag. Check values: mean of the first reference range 125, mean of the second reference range 137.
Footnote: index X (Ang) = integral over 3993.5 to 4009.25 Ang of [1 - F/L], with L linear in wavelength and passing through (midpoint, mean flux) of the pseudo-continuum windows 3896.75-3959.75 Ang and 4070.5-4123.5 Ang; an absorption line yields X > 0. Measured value -3.01 Ang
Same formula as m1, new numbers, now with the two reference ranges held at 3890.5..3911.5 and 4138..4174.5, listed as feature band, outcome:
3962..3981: 0.37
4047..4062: -0.08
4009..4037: -0.13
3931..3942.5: 0.23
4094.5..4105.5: 0.30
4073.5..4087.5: 0.00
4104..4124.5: 0.09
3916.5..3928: 0.10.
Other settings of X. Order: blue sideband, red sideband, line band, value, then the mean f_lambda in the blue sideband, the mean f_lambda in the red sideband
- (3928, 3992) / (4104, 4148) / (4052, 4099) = -3.33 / 109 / 129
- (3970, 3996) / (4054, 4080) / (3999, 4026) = -4.07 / 122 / 138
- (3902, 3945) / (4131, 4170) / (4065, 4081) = -0.76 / 110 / 137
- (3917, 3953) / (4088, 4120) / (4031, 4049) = -3.40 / 108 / 117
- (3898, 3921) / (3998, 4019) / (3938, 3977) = 8.73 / 125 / 146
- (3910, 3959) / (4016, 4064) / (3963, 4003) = 2.70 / 110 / 142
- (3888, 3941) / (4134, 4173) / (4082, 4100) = 1.14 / 110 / 137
